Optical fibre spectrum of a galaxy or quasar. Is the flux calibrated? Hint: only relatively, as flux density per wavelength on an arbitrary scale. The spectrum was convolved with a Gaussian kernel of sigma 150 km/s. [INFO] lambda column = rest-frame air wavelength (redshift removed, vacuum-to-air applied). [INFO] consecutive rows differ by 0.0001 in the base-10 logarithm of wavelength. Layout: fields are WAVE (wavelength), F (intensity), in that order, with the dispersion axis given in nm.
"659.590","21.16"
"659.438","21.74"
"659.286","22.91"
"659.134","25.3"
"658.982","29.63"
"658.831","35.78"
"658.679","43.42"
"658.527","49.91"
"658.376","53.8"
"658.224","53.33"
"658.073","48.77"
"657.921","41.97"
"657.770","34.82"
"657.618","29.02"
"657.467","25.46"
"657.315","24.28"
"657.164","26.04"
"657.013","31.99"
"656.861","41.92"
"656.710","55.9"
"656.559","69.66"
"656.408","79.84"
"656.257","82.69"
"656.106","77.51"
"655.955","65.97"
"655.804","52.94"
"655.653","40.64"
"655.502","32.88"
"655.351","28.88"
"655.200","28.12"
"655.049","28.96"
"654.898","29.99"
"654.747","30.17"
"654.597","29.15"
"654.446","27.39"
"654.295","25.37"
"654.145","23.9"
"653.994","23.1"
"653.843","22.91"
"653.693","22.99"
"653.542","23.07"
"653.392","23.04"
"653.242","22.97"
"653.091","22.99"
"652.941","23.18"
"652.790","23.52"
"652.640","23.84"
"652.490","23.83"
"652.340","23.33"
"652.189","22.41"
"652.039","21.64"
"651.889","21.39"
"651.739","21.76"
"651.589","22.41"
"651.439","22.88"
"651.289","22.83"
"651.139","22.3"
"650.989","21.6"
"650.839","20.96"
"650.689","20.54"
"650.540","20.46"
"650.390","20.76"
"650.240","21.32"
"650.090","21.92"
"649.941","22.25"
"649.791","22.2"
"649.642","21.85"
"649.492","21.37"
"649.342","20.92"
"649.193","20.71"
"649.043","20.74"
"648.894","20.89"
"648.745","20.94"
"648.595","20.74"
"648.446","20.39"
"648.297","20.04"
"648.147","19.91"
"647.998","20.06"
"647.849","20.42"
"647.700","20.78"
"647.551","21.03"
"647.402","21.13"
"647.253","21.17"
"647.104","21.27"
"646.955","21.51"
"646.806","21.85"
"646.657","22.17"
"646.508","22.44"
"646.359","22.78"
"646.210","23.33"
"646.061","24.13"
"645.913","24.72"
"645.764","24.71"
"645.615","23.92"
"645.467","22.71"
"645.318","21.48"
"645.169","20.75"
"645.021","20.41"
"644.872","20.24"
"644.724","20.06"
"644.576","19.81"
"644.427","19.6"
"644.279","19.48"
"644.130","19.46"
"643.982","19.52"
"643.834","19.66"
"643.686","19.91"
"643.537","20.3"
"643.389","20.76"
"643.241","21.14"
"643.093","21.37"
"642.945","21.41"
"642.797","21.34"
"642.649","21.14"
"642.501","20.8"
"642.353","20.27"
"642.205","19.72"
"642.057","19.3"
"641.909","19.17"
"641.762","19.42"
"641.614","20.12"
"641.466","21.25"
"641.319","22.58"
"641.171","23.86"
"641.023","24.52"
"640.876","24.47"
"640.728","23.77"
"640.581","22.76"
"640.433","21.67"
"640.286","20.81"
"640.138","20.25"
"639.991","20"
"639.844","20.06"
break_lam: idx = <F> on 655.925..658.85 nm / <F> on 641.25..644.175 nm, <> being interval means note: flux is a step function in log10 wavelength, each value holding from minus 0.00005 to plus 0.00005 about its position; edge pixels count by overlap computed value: 2.38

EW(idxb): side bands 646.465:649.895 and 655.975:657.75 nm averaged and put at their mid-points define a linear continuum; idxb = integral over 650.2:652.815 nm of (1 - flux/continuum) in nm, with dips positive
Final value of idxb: 0.803 nm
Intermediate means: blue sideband 21.1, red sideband 49.5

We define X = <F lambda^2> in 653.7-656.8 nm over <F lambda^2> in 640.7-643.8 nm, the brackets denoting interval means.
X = 2.08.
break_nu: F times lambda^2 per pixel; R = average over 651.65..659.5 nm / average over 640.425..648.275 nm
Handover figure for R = 1.7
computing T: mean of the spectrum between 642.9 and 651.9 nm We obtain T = 21.3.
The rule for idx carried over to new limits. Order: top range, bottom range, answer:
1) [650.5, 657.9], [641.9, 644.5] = 1.58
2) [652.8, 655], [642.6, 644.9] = 1.23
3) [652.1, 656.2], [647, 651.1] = 1.46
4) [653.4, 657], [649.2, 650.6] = 1.89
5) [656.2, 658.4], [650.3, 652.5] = 2.11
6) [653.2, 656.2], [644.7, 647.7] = 1.51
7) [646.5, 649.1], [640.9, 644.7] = 1.01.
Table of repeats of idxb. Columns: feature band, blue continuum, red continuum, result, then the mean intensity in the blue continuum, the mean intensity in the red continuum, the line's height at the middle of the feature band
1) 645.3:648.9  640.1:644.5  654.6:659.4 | 0.78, 21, 42.3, 28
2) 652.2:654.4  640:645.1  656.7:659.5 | 0.56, 20.9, 36.2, 31.5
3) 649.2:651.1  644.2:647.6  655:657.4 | 0.66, 21.8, 48.1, 32.6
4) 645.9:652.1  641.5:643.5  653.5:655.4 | 0.57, 20.5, 26.5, 23.7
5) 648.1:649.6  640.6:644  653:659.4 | 0.43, 21.2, 37.7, 29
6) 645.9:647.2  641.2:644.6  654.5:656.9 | 0.26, 20.4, 48.4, 28.4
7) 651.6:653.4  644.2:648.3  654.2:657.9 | 0.60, 21.5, 41.6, 34.3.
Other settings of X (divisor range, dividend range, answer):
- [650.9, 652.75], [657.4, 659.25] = 1.77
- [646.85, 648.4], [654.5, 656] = 1.78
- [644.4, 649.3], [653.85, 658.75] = 2.00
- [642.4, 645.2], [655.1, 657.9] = 2.34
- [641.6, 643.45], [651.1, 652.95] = 1.14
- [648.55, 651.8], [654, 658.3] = 1.96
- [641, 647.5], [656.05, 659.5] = 2.14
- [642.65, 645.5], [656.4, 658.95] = 2.17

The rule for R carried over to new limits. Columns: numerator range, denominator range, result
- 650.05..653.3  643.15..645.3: 1.13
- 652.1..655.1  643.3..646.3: 1.20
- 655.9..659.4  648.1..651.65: 2.17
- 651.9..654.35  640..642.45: 1.12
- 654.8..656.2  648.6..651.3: 2.06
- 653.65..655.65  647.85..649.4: 1.38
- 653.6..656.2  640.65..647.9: 1.69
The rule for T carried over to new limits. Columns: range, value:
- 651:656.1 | 27.9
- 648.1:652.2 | 21.4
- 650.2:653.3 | 22.2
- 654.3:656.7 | 46.6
